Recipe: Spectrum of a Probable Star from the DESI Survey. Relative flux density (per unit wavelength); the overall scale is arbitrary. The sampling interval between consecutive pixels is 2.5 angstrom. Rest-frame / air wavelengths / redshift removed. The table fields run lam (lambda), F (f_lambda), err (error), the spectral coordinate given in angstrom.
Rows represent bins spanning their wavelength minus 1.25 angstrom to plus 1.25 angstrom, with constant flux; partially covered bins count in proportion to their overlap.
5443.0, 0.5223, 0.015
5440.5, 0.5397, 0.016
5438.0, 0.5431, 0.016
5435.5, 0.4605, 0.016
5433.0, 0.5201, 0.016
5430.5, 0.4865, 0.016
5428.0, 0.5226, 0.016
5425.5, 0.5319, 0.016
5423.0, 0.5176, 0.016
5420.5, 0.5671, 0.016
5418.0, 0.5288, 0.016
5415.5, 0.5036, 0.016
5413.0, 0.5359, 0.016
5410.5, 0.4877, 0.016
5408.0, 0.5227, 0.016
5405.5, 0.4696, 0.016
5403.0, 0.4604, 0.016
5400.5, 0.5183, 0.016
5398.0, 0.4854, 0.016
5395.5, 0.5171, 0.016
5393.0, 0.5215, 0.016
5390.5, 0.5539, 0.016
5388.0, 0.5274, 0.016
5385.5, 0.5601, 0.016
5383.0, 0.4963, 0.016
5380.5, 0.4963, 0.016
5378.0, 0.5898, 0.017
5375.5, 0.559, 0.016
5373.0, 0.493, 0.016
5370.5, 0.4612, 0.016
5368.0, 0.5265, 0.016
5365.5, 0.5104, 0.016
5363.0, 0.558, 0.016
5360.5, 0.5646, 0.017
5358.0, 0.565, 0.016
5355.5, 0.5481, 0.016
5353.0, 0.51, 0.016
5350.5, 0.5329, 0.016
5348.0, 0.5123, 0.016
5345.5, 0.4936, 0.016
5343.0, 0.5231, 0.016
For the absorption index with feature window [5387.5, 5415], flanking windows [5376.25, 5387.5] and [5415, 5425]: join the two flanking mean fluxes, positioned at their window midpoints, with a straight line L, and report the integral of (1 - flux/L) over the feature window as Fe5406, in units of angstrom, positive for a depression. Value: 1.3 angstrom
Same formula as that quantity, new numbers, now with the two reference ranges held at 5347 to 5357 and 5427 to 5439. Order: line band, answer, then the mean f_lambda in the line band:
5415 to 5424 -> -0.4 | 0.532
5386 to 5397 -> -0.3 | 0.531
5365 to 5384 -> 0.1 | 0.517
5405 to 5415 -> 0.1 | 0.507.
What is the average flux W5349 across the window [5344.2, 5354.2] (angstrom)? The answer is 0.512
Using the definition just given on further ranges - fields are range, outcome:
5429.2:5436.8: 0.49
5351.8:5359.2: 0.541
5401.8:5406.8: 0.466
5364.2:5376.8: 0.511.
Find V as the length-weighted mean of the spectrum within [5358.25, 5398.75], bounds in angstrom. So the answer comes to 0.528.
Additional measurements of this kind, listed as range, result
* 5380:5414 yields 0.511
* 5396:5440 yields 0.51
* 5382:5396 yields 0.531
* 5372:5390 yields 0.533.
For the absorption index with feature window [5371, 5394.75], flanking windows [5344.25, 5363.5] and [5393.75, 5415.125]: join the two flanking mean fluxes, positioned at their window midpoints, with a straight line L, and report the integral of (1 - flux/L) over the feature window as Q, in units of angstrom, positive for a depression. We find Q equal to -0.7 angstrom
